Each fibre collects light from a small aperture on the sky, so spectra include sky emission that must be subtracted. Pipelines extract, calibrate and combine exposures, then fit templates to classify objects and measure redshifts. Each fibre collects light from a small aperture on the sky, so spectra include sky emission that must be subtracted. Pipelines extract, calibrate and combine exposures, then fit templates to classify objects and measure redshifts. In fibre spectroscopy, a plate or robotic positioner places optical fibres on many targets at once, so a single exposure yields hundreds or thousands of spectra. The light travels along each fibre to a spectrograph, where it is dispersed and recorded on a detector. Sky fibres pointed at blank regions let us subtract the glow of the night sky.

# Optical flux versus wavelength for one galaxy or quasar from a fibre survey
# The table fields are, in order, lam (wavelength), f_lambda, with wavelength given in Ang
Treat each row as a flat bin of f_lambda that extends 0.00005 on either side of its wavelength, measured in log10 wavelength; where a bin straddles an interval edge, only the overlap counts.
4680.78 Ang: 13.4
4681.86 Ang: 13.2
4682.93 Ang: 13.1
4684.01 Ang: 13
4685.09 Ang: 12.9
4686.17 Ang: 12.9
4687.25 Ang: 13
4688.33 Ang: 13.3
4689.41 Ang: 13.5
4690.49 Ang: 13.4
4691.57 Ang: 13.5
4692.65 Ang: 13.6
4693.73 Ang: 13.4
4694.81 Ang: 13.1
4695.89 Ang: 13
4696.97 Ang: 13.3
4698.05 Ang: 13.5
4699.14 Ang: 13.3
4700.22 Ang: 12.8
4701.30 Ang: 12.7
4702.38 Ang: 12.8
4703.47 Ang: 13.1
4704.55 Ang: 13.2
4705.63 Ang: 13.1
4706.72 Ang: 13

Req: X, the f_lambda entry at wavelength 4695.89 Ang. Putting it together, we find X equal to 13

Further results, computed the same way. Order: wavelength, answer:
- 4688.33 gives 13.3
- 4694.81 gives 13.1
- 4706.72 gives 13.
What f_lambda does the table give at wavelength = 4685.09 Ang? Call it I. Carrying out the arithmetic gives 12.9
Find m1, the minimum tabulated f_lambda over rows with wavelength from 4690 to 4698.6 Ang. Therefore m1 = 13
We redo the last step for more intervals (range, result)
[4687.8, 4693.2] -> 13.3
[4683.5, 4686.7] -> 12.9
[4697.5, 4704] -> 12.7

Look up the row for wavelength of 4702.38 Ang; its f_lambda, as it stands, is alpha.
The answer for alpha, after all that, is 12.8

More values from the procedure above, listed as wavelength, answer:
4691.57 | 13.5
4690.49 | 13.4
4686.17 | 12.9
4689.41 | 13.5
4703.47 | 13.1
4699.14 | 13.3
